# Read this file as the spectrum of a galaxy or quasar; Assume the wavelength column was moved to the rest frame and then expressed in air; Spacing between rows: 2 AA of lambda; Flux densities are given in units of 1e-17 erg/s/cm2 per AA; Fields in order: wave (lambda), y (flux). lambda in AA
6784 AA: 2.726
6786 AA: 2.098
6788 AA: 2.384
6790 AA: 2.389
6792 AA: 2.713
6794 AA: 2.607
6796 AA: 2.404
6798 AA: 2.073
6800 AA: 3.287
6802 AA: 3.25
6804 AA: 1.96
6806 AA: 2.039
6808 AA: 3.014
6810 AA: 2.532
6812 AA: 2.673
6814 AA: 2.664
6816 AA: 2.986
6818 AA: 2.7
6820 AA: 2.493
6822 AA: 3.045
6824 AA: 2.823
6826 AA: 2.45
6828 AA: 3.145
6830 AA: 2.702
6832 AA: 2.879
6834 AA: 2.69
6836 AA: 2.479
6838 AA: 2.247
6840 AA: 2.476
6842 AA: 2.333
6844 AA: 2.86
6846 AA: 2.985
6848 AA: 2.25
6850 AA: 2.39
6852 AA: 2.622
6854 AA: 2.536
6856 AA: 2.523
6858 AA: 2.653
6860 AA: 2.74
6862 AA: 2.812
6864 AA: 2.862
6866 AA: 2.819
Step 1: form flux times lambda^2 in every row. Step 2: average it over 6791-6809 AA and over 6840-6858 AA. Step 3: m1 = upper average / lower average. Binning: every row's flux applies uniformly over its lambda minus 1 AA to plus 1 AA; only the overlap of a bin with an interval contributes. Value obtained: 1.0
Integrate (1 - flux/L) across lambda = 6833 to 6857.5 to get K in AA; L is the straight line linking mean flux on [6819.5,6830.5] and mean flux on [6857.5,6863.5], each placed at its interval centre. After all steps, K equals 2.1 AA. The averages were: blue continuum 2.79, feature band 2.54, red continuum 2.75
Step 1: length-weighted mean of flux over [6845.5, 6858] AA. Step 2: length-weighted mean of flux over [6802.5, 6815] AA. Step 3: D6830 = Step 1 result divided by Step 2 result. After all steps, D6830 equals 1.01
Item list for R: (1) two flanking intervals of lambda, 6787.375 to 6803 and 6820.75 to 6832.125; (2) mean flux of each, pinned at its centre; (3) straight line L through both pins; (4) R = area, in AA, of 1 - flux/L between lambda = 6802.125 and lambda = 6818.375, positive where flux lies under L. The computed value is 0.8 AA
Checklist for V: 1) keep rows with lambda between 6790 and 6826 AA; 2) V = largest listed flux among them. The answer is 3.287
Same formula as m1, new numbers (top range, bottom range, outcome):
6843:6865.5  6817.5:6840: 1.00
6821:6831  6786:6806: 1.14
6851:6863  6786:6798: 1.11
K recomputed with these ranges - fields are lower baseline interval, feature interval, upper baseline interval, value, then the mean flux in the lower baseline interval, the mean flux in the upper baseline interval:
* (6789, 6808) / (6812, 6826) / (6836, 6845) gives -1.3 AA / 2.55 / 2.48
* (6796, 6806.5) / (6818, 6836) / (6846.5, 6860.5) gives -1.6 AA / 2.53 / 2.54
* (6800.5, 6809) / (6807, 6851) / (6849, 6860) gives -1.5 AA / 2.61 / 2.56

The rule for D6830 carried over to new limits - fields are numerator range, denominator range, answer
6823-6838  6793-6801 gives 1.04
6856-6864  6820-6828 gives 0.98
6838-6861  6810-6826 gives 0.94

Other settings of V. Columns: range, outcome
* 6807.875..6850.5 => 3.145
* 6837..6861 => 2.985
